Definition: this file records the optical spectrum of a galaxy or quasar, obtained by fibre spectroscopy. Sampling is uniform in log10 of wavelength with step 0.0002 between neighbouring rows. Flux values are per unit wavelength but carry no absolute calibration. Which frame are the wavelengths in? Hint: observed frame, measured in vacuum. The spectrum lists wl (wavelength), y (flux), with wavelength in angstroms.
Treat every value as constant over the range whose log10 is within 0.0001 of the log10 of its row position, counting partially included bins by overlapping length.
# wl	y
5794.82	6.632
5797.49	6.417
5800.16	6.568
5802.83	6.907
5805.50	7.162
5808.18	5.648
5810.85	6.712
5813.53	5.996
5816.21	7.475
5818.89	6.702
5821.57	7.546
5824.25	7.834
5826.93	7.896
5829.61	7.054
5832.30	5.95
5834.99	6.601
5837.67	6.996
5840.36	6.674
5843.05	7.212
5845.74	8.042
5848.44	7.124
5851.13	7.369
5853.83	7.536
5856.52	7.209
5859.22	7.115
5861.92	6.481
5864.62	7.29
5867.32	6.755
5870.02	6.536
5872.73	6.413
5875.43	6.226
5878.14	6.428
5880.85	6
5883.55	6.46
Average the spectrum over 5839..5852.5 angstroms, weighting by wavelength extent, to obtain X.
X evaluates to 7.28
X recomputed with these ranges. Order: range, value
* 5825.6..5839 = 6.9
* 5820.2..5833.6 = 7.26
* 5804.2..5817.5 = 6.59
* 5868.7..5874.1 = 6.47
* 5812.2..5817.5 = 6.73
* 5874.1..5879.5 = 6.32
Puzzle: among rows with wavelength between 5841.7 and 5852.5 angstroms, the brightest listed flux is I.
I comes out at 8.042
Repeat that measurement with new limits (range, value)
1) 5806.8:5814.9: 6.712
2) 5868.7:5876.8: 6.536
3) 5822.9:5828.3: 7.896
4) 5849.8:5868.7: 7.536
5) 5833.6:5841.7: 6.996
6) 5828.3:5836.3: 7.054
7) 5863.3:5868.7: 7.29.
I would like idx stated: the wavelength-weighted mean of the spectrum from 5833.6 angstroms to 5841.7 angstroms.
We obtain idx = 6.76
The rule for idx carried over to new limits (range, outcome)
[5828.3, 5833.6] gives 6.5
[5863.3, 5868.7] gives 7.02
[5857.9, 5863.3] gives 6.8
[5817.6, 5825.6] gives 7.37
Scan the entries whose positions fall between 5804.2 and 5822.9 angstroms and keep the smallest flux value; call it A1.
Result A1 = 5.648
